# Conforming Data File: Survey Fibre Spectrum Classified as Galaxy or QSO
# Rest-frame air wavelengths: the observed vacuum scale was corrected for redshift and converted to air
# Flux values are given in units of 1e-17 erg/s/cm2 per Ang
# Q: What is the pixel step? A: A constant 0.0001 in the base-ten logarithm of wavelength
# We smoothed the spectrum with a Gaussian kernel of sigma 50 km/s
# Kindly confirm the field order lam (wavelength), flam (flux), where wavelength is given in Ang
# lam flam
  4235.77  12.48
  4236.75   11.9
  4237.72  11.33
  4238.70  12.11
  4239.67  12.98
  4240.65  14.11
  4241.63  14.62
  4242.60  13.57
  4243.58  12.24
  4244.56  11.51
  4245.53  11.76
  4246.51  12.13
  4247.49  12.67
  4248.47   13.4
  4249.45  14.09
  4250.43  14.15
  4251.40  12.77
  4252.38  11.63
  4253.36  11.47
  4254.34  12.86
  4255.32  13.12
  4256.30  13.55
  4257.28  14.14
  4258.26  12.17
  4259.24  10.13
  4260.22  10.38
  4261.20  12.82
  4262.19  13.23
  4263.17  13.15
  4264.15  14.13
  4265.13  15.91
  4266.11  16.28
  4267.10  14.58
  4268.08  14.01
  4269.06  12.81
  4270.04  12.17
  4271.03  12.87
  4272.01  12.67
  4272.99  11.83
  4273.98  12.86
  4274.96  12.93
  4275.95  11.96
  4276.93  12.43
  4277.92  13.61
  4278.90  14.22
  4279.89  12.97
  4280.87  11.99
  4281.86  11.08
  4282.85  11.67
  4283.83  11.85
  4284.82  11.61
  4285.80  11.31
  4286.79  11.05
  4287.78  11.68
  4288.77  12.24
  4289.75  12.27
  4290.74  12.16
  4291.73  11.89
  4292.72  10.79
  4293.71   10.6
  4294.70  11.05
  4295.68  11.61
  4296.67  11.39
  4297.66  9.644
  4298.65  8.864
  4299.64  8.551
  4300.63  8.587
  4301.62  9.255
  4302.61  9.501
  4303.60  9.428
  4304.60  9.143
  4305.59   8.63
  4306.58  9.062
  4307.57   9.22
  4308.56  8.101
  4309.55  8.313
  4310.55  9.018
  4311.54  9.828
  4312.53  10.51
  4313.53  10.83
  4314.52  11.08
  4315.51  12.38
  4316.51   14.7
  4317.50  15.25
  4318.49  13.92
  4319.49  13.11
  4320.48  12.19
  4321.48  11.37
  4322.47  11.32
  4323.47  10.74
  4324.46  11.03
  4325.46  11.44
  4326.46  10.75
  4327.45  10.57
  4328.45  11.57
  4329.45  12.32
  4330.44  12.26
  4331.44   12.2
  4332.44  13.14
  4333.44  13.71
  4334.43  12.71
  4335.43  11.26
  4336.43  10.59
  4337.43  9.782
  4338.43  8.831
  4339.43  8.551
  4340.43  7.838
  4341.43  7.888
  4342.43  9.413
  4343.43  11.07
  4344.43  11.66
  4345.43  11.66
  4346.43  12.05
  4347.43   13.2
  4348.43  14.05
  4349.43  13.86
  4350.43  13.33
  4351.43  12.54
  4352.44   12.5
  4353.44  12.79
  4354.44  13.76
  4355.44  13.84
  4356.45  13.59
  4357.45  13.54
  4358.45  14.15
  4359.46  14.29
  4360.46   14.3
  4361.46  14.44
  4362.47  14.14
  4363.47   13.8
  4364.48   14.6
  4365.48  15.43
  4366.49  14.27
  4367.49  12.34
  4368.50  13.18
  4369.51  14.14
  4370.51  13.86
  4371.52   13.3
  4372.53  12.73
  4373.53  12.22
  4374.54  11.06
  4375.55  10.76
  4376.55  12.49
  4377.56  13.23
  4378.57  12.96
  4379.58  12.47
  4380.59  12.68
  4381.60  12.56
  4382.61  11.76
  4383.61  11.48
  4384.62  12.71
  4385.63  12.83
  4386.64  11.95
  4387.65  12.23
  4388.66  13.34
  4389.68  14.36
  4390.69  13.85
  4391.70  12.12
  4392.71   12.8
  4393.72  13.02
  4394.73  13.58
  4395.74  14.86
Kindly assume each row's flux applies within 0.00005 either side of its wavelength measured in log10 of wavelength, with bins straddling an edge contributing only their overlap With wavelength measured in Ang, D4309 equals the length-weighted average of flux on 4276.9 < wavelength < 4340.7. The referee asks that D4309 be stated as 11.1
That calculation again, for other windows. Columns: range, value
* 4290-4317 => 10.2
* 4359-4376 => 13.5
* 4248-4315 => 11.7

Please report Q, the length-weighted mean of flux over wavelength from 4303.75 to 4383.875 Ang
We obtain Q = 12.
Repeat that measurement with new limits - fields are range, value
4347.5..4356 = 13.3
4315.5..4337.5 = 12.1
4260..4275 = 13.4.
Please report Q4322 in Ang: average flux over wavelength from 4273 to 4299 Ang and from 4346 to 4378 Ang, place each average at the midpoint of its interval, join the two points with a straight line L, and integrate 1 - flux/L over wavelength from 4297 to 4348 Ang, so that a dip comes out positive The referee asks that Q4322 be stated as 7.30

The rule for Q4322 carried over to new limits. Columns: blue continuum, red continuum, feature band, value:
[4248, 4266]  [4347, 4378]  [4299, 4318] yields 4.5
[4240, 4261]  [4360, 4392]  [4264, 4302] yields 2.3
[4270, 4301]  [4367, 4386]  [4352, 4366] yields -1.8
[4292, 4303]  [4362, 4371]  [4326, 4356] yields 2.1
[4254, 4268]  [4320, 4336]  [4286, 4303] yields 2.6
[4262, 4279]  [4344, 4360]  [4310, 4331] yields 2.5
